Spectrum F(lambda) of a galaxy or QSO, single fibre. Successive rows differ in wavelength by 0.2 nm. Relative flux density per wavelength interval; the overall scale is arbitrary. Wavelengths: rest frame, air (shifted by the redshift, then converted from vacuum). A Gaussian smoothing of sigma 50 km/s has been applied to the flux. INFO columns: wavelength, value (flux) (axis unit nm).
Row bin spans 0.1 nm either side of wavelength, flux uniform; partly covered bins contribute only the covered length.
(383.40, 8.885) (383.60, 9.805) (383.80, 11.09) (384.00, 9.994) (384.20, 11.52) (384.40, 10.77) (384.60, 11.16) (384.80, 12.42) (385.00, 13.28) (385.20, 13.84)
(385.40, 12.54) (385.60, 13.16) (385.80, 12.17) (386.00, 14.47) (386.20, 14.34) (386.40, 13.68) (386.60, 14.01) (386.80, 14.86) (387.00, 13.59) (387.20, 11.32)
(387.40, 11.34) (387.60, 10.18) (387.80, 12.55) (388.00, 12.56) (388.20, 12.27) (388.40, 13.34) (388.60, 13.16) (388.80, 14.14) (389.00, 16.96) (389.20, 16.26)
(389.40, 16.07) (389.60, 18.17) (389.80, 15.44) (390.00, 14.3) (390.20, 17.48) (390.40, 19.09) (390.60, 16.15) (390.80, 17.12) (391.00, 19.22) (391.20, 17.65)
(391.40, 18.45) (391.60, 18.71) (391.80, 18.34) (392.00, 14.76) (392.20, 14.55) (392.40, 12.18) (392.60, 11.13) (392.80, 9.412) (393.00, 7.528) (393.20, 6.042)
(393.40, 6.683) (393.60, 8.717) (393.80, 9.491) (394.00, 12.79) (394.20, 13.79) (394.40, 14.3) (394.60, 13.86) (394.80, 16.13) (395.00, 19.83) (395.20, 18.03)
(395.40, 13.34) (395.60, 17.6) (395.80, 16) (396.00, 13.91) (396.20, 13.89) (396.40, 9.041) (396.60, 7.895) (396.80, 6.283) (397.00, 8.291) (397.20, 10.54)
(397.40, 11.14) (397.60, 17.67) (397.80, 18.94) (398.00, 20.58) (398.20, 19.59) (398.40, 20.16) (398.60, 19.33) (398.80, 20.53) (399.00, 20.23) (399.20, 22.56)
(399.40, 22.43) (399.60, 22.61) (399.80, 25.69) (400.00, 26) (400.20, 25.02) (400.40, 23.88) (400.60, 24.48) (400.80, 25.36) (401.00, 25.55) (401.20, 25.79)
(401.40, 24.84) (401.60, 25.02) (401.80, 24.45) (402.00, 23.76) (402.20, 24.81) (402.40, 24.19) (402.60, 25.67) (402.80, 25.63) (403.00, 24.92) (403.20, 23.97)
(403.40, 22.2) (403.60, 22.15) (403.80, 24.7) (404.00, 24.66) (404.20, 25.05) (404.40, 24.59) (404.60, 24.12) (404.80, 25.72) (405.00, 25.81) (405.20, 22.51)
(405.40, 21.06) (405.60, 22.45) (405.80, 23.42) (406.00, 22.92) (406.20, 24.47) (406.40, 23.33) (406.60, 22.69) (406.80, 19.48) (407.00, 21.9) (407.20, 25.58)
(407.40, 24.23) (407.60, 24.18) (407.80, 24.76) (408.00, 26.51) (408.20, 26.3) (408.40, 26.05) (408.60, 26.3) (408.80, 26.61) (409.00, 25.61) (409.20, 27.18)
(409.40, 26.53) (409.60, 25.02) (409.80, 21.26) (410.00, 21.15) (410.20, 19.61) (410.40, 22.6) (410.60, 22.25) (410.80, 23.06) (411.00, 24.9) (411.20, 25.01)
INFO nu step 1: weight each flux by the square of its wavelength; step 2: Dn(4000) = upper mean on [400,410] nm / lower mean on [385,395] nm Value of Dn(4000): 1.9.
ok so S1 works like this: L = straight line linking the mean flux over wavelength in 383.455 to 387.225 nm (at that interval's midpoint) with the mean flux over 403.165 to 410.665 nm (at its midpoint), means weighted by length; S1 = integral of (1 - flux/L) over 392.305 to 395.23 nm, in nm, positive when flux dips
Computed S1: 0.89 nm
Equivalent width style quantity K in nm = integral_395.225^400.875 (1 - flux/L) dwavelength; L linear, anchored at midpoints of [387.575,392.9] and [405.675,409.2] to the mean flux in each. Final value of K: 0.483 nm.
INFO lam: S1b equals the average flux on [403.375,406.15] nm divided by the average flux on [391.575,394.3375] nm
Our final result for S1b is 2.1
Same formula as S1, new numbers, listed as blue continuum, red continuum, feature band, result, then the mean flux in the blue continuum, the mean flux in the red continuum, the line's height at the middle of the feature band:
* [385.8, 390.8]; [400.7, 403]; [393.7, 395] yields 0.36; 14.4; 25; 19.1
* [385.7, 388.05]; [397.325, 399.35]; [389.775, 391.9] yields -0.34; 12.9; 19.3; 15.1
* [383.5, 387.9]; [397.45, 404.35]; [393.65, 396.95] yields 1.00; 12.4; 23.2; 19.2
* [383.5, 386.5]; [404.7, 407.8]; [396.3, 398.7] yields 0.61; 12.3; 23.4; 18.8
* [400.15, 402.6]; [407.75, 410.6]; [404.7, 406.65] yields 0.10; 24.8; 24.6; 24.7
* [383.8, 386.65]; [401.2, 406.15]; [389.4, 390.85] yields -0.10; 12.6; 24.1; 15.7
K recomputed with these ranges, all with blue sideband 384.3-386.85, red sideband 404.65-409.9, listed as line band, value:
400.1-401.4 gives -0.252 nm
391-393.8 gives 0.632 nm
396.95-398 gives 0.274 nm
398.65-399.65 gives -0.069 nm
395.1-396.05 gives 0.124 nm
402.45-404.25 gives -0.165 nm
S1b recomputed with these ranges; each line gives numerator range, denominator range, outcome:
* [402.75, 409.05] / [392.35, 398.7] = 1.82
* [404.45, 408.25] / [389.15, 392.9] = 1.48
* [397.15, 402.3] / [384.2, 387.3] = 1.70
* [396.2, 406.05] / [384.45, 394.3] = 1.57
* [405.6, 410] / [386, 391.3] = 1.65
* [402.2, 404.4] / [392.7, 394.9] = 2.26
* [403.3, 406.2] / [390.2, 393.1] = 1.54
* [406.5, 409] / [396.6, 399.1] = 1.56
